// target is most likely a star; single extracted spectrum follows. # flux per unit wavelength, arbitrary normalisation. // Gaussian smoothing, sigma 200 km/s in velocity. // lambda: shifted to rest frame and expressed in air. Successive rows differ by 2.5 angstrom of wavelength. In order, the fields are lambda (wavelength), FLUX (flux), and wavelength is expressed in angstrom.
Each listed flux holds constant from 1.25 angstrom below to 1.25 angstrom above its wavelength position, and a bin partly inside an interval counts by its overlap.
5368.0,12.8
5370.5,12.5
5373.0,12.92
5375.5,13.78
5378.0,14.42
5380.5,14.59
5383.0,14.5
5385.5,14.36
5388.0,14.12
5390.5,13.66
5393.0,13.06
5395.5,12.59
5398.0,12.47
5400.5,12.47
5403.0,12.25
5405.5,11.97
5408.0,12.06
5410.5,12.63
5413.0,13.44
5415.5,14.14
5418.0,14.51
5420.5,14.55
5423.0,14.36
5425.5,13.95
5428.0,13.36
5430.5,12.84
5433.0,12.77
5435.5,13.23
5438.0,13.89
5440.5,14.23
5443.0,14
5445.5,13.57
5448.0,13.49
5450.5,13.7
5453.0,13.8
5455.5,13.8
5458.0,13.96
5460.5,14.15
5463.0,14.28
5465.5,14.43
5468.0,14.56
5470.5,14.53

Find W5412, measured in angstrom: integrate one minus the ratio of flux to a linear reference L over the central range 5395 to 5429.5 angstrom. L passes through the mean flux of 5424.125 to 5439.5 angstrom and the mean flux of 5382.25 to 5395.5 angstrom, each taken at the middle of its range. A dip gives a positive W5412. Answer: 0.9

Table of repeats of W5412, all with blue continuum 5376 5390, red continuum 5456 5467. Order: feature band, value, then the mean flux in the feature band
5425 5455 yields 1.4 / 13.6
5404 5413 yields 1.2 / 12.4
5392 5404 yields 1.5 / 12.6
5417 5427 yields 0.0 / 14.3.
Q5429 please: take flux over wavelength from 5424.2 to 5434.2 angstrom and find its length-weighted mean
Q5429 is 13.2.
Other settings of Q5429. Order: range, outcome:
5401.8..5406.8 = 12.1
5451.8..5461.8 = 13.9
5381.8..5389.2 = 14.3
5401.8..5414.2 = 12.5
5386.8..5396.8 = 13.3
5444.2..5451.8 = 13.6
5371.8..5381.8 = 13.9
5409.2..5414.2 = 13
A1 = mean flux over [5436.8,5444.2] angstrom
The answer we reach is 14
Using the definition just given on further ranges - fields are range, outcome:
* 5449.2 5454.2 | 13.7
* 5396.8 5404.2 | 12.4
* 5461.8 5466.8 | 14.4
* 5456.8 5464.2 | 14.1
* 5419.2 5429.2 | 14.1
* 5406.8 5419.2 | 13.4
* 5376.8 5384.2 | 14.5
